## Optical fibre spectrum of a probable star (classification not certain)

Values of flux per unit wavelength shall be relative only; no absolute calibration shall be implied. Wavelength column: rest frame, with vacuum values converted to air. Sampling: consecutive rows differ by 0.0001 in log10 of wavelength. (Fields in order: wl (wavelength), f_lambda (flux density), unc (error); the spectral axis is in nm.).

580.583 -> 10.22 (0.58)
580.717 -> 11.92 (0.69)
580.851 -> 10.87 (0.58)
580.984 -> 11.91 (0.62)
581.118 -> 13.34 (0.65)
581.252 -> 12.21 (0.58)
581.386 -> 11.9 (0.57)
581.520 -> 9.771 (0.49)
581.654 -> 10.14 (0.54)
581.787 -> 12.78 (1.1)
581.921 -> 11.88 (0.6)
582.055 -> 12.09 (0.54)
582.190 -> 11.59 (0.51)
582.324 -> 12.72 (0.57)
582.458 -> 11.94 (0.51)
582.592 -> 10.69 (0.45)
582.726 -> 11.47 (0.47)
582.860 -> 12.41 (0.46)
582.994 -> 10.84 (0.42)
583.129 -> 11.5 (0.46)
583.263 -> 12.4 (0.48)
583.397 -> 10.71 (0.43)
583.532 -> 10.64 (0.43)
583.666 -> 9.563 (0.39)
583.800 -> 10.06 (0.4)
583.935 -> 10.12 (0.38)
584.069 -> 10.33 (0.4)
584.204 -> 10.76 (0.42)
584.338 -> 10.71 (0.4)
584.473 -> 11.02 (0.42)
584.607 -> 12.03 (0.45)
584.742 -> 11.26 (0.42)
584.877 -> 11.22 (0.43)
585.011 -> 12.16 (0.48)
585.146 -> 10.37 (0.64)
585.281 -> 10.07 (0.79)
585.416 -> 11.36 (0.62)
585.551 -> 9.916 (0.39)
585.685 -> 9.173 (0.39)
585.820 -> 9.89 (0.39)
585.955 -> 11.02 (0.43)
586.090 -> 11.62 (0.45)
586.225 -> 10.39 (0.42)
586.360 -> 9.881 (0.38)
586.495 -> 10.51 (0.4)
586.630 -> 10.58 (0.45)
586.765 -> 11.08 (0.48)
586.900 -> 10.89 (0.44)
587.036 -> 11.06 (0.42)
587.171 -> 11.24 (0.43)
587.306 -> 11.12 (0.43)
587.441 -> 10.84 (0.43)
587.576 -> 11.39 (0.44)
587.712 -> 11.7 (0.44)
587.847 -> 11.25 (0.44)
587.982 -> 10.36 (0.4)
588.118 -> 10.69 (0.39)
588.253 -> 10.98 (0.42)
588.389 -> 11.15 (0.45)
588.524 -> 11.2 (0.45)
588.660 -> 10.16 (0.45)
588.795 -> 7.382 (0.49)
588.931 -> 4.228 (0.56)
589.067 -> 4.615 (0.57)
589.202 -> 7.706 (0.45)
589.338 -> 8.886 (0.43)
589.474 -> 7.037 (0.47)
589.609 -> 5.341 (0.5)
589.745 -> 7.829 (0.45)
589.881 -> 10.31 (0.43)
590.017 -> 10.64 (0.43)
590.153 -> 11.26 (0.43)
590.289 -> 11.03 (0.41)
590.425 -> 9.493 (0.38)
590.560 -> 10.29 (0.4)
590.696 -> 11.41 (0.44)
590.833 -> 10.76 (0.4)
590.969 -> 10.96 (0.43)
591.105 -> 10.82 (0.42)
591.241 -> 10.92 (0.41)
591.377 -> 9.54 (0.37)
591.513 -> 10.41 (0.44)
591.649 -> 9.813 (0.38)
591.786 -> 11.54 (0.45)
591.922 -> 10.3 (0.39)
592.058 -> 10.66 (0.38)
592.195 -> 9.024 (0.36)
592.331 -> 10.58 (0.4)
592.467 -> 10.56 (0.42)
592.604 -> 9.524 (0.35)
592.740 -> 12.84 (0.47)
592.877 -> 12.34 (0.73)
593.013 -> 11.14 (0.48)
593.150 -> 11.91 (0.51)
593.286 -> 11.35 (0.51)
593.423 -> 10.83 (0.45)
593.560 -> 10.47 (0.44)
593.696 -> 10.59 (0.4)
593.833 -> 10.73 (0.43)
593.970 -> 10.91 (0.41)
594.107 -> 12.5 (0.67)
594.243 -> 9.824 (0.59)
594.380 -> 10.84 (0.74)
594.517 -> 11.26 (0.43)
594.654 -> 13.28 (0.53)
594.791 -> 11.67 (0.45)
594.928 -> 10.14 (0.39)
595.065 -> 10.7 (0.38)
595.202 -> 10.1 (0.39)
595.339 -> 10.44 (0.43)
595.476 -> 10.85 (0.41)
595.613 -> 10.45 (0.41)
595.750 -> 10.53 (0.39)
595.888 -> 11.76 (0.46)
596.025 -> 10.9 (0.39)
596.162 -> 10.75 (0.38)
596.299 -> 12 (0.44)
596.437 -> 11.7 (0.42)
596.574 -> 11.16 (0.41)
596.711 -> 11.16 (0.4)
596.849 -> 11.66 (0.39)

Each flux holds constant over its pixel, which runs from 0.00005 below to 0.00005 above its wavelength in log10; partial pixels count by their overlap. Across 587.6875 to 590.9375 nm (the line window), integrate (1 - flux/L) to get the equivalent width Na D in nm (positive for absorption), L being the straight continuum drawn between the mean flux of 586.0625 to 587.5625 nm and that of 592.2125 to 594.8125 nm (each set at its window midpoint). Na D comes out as 0.466 nm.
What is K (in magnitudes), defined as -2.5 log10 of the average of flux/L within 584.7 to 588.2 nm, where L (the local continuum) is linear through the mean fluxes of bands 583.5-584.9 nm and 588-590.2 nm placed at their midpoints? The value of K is -0.11 mag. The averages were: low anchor 10.7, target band 10.8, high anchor 8.72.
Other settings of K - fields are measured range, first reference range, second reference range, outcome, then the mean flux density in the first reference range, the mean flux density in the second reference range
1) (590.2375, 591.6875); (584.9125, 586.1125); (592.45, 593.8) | 0.05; 10.6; 11.2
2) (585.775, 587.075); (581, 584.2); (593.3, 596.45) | 0.05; 11.3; 11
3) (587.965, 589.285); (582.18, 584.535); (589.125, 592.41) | 0.16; 11.1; 9.85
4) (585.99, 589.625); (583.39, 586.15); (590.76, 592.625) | 0.08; 10.7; 10.4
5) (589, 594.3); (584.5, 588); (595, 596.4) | 0.07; 10.9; 10.9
